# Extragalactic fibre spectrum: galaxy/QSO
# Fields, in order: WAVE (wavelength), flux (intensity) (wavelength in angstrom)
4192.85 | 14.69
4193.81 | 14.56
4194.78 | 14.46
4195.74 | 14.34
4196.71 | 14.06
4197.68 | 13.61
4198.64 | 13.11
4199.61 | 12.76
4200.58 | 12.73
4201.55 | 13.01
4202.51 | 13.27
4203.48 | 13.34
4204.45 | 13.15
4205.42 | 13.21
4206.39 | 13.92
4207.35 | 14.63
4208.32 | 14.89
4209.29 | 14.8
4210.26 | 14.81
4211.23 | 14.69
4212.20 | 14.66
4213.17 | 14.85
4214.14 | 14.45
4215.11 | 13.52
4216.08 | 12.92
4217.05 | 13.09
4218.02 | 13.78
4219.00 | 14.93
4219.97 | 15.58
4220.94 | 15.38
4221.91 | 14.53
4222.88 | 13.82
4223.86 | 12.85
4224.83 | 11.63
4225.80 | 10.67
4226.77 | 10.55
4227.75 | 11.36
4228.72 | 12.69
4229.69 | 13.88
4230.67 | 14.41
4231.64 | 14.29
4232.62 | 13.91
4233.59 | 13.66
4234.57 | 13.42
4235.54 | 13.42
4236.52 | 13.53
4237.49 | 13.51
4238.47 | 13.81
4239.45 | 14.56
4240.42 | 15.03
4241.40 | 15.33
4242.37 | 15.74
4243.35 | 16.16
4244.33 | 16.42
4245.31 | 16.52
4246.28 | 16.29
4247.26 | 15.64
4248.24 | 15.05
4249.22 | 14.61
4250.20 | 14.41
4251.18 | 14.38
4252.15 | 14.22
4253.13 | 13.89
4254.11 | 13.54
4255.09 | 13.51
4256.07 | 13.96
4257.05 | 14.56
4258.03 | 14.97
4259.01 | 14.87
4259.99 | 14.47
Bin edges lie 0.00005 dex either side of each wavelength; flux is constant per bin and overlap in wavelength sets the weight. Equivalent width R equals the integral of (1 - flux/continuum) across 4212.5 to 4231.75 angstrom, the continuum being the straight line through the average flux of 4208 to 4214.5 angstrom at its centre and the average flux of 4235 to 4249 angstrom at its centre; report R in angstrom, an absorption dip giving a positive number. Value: 1.8 angstrom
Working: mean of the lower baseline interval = 14.7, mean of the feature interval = 13.5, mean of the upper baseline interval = 15.1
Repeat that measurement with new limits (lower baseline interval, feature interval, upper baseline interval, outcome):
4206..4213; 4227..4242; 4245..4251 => 1.3 angstrom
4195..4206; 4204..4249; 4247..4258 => -0.9 angstrom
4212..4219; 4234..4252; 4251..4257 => -1.2 angstrom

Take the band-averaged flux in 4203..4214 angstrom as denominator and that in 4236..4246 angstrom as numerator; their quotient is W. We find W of 1.06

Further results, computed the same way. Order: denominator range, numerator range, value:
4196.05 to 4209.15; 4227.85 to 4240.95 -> 1.02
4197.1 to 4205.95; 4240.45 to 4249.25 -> 1.20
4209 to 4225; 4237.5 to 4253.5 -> 1.06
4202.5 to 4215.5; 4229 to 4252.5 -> 1.03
